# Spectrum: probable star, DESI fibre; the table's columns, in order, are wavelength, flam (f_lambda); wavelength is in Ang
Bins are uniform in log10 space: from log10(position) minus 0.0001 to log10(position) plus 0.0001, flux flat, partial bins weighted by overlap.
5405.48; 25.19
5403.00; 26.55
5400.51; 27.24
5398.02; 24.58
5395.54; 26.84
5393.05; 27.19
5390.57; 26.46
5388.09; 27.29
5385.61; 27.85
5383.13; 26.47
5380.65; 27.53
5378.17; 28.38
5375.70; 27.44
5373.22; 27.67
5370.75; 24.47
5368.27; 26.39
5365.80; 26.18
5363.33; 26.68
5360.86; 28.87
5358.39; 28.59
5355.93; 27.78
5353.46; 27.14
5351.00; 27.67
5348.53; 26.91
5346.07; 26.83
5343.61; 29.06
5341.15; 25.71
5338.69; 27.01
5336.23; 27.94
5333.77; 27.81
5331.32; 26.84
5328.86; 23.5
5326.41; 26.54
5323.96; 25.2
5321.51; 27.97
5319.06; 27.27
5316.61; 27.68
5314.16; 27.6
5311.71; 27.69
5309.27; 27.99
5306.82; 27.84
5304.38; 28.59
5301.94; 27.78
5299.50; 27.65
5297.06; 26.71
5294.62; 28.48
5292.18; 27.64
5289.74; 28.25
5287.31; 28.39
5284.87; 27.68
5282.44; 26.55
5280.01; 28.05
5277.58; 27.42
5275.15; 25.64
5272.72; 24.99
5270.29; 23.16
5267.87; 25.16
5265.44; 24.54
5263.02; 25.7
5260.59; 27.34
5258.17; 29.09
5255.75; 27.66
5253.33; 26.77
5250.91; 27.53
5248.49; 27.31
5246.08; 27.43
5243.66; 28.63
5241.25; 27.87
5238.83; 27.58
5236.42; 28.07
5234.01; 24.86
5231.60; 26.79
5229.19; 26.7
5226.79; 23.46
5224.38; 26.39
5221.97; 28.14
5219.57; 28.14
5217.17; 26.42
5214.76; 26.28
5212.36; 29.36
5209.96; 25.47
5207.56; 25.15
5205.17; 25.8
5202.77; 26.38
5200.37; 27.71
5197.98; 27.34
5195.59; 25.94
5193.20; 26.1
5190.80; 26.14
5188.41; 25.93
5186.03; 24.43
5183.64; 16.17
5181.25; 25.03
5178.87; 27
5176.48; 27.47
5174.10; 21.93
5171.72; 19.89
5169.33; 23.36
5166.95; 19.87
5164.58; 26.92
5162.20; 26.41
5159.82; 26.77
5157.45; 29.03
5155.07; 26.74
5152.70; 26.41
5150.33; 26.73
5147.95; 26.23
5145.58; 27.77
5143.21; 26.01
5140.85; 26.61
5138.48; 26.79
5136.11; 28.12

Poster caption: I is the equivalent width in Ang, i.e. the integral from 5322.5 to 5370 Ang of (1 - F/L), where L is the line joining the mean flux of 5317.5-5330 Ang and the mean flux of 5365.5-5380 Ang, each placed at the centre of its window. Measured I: -0.9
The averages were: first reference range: 26.2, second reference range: 26.8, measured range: 27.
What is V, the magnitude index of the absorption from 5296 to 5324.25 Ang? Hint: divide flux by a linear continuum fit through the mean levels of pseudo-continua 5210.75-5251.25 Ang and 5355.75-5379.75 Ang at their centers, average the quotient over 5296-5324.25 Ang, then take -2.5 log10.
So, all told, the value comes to -0.02 mag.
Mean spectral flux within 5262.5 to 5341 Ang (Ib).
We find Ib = 26.9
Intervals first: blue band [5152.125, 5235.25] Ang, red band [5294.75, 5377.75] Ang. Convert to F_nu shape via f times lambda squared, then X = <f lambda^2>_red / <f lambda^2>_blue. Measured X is 1.1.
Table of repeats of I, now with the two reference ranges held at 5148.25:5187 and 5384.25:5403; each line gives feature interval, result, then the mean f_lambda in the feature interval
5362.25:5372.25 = 0.21 Ang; 26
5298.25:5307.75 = -0.75 Ang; 28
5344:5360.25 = -0.77 Ang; 27.6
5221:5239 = -0.84 Ang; 26.4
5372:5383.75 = -0.41 Ang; 27.5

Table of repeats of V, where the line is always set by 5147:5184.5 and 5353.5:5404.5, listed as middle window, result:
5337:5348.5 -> -0.02 mag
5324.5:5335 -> 0.02 mag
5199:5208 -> -0.05 mag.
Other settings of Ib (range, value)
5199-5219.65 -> 26.7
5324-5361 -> 27.1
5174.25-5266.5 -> 26.4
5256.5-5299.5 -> 26.8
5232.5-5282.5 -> 26.7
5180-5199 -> 24.6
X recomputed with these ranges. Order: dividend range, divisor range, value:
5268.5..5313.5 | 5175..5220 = 1.09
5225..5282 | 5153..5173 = 1.10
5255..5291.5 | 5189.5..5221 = 1.03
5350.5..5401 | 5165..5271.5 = 1.11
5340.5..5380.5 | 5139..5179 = 1.15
